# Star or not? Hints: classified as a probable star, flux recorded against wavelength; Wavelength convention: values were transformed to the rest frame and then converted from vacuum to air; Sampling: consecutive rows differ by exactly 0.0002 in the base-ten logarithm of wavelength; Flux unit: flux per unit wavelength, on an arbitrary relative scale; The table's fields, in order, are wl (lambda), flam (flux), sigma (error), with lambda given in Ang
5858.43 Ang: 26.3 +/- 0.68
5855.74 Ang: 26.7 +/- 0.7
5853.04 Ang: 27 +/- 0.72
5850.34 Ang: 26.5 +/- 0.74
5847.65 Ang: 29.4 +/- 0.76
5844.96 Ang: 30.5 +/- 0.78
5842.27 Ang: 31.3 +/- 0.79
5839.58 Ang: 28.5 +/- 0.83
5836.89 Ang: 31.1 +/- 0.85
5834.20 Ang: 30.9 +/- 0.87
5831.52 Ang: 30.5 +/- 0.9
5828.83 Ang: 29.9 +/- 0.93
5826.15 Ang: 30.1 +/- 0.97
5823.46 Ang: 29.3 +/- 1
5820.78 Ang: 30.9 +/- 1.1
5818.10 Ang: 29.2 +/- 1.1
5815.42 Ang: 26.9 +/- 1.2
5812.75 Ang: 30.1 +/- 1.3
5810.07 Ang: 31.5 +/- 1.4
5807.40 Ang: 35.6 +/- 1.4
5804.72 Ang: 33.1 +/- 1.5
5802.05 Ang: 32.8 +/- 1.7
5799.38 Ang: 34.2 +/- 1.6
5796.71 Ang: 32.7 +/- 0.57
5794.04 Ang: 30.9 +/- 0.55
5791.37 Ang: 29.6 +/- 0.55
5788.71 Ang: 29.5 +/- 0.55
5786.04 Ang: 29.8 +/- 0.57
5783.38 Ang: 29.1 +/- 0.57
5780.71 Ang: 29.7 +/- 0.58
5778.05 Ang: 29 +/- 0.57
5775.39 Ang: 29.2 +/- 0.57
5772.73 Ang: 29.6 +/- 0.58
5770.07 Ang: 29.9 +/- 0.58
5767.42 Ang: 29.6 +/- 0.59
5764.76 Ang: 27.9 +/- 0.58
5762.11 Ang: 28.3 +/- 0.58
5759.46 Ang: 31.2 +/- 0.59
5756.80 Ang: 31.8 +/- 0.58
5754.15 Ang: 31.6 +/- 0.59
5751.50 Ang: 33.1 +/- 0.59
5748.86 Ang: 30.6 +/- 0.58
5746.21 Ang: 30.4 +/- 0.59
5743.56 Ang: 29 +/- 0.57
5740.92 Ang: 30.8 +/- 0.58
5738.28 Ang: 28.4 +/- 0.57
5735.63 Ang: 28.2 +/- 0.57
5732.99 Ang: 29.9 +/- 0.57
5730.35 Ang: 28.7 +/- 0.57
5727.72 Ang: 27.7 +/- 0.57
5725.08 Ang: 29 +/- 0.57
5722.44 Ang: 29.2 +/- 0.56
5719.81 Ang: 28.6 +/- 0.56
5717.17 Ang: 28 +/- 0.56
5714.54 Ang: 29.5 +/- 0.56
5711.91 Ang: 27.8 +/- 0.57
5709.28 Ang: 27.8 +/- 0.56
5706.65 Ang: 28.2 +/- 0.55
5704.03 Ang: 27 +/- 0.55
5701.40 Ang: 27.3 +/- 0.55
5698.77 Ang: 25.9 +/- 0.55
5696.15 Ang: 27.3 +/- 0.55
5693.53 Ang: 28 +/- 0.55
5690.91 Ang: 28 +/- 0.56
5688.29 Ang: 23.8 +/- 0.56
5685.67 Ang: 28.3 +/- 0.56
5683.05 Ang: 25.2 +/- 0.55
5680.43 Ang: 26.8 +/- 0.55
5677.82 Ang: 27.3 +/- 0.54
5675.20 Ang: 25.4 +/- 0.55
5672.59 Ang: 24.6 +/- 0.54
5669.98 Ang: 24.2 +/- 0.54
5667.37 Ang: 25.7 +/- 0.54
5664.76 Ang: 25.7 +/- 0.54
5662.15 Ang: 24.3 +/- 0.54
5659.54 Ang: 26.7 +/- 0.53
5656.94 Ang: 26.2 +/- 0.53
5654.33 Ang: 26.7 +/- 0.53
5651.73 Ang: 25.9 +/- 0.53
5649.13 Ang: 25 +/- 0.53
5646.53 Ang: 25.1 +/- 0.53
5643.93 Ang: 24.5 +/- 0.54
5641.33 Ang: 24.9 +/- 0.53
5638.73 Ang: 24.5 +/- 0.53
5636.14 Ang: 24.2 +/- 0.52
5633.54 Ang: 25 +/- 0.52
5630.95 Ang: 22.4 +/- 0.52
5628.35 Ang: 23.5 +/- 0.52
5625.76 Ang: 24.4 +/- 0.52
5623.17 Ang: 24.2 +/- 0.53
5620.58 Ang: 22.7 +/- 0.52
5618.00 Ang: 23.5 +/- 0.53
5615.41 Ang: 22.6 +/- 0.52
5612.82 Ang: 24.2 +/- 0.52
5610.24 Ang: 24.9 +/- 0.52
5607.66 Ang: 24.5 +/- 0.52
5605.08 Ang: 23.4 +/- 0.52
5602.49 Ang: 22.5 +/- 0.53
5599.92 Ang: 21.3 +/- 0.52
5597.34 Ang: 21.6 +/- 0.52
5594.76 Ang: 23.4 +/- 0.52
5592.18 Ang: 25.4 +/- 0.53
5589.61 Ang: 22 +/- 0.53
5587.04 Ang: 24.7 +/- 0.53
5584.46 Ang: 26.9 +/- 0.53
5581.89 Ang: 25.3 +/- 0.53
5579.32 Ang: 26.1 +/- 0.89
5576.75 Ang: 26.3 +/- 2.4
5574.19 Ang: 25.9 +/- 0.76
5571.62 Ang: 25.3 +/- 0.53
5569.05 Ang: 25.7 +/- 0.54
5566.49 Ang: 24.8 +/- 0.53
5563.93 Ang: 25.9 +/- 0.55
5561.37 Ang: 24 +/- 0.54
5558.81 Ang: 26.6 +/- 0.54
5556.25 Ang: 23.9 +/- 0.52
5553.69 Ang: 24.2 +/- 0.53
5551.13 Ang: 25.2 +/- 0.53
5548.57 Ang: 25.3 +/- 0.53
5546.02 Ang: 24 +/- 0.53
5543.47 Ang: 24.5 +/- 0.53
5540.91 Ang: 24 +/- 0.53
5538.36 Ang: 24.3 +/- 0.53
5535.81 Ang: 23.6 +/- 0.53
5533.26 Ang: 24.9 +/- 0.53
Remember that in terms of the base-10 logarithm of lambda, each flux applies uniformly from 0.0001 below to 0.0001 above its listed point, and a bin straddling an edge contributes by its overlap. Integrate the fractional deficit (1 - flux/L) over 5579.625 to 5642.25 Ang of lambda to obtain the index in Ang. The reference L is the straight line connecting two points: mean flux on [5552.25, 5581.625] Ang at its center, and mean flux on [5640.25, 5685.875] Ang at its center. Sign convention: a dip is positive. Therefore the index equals 4.0 Ang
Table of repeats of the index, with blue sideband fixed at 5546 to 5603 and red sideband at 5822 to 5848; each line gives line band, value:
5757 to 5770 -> -0.4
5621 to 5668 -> 2.3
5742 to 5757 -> -1.4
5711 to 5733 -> -0.7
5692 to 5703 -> 0.1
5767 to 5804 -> -1.7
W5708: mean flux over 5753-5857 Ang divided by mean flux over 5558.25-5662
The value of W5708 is 1.23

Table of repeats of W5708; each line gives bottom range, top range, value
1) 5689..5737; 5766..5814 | 1.10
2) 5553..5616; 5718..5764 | 1.22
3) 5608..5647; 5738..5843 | 1.27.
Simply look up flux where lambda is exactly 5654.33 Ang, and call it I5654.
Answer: 26.7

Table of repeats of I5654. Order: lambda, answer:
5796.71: 32.7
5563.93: 25.9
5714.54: 29.5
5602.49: 22.5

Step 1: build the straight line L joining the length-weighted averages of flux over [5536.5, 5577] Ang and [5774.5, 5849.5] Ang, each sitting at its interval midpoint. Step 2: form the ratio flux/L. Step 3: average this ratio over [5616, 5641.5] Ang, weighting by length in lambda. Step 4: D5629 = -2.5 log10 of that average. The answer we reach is 0.12 mag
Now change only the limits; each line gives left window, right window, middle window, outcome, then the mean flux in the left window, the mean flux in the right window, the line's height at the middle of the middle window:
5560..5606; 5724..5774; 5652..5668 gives 0.043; 24.5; 29.8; 26.9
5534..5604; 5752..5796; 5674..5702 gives 0.040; 24.5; 29.9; 27.6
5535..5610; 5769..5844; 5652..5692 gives 0.047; 24.5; 30.5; 27.1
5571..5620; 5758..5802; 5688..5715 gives 0.007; 24.2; 30.1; 27.6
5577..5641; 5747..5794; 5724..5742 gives -0.013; 23.9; 30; 28.6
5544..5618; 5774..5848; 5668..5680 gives 0.059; 24.5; 30.6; 26.9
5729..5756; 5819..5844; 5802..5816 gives -0.056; 30.1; 30.3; 30.2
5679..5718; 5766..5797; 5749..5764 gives -0.073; 27.3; 29.8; 29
